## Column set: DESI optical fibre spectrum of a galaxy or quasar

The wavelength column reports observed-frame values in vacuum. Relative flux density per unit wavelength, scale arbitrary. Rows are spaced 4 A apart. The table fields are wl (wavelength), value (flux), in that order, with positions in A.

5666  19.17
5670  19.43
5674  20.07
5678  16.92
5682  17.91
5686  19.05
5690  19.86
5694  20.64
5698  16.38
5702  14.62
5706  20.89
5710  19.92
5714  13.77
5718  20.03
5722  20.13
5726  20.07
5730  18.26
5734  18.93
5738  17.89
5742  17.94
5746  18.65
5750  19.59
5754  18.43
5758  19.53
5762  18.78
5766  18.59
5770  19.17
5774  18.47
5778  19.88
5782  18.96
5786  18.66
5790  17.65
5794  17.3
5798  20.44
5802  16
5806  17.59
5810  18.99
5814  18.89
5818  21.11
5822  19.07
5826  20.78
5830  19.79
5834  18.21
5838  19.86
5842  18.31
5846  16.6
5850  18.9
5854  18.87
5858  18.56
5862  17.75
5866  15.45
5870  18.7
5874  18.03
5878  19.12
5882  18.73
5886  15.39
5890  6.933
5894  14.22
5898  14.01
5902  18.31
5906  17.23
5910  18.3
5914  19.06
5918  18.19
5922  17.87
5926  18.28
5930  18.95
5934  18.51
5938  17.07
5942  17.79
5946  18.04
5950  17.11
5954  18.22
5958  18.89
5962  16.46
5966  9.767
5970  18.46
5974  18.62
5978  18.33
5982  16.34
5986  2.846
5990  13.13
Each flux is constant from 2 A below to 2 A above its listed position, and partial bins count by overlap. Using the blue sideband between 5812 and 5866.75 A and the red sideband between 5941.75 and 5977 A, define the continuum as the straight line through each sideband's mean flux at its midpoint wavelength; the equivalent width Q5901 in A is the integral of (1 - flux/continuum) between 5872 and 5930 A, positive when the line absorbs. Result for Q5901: 3.6 A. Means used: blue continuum 18.8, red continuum 17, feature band 16.8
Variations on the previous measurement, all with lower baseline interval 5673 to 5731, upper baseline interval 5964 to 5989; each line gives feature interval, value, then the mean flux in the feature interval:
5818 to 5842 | -4.6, 19.6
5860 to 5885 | -3.4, 17.9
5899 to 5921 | -4.2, 18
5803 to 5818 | -1.7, 18.7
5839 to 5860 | -2.9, 18.3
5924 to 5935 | -2.8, 18.6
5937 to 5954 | -3.6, 17.6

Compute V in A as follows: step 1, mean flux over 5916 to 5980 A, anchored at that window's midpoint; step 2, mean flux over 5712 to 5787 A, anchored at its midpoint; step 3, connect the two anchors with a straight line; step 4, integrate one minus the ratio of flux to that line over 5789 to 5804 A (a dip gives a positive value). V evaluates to 0.5 A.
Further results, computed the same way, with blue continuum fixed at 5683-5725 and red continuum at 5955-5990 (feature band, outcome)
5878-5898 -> 2.15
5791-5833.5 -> -4.59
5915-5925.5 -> -1.68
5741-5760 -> -1.00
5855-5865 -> -0.91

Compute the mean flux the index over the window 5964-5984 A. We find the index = 16.3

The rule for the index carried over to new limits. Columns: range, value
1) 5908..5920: 18.5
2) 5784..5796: 17.9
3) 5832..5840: 19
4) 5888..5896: 10.6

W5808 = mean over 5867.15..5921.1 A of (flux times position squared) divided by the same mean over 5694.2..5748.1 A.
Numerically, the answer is 0.96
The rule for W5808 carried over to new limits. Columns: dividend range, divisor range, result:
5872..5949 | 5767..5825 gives 0.95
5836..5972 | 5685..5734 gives 0.99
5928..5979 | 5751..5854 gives 0.97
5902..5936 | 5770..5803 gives 1.03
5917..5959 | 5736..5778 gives 1.02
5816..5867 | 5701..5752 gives 1.05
